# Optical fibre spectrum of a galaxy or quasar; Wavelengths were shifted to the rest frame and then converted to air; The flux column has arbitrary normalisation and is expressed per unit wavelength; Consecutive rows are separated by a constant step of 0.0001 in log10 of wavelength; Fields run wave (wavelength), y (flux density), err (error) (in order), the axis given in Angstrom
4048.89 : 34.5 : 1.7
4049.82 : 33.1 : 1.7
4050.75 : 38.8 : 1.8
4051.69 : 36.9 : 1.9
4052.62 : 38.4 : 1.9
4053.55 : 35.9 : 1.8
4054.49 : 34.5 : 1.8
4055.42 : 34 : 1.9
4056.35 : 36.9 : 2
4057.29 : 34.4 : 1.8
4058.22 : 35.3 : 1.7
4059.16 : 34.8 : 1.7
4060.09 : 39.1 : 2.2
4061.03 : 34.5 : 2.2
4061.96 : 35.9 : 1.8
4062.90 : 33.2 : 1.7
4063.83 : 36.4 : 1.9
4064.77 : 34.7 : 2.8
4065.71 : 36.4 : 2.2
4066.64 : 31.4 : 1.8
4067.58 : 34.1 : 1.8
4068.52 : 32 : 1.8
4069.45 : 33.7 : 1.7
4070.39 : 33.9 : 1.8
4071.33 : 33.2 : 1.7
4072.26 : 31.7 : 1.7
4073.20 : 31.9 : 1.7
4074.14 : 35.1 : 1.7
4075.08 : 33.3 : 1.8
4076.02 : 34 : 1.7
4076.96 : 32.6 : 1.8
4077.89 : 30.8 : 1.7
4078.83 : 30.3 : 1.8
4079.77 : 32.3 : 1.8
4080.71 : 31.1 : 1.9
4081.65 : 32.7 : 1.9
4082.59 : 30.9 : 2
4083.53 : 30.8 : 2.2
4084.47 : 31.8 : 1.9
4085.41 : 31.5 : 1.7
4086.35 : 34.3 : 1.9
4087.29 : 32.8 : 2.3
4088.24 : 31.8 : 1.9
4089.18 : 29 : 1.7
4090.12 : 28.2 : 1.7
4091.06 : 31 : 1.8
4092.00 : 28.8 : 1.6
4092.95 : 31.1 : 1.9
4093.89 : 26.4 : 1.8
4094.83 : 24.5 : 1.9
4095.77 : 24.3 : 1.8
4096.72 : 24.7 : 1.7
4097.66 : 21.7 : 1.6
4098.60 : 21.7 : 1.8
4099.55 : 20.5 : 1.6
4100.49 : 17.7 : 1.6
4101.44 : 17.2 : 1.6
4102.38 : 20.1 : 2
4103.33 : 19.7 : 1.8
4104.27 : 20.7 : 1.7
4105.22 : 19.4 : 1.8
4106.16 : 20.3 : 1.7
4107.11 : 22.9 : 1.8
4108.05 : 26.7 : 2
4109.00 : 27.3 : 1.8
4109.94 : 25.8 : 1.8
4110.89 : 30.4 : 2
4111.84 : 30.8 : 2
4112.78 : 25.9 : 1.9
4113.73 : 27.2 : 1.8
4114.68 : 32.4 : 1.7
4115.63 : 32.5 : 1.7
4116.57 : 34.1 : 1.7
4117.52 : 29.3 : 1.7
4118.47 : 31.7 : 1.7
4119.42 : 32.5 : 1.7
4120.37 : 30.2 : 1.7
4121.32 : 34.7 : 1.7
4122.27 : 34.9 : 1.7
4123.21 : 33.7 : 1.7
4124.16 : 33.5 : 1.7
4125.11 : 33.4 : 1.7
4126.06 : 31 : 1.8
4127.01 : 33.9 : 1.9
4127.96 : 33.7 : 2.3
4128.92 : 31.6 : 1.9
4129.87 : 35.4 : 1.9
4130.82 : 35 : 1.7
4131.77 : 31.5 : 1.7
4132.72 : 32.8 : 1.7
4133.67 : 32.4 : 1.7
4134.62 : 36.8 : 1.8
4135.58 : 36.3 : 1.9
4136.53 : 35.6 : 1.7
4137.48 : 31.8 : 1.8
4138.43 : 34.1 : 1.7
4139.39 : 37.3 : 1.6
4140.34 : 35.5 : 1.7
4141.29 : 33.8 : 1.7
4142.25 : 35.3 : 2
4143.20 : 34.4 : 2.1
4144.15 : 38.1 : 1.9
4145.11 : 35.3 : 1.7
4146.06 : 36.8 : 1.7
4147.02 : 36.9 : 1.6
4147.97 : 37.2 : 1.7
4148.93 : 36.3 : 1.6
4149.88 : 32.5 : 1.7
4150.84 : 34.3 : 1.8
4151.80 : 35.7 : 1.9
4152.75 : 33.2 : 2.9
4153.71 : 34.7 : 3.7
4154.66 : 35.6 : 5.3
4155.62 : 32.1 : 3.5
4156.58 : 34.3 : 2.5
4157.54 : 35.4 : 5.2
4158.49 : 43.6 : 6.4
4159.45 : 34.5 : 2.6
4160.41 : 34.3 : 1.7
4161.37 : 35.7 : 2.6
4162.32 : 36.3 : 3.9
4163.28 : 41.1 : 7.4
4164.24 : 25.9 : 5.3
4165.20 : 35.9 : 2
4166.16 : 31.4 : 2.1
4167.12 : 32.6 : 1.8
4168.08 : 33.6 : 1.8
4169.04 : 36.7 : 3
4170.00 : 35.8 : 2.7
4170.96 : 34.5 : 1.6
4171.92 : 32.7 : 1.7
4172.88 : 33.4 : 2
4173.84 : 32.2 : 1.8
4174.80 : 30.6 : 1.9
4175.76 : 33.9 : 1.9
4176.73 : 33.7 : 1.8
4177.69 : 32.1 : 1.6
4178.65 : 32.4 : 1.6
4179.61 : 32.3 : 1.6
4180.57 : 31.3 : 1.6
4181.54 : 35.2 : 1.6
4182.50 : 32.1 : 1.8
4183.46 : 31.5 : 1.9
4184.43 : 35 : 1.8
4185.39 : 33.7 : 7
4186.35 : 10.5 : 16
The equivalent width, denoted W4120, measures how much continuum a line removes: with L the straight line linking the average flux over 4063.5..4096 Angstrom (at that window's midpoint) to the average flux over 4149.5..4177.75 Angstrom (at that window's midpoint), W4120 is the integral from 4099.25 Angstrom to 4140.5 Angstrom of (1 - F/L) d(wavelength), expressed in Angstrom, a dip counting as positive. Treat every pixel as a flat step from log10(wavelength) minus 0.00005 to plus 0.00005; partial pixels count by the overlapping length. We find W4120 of 4.0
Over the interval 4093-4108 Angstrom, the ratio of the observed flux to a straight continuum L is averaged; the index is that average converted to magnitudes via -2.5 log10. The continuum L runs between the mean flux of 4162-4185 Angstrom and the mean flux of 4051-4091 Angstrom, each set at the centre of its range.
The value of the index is 0.46 mag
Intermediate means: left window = 33.5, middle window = 21.9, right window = 33.4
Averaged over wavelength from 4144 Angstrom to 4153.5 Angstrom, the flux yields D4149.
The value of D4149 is 35.5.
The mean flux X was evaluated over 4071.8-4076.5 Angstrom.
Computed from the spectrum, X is 33.1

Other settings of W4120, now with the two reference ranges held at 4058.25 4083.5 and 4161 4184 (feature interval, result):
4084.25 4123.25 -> 7.12 Angstrom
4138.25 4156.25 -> -0.96 Angstrom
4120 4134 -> 0.10 Angstrom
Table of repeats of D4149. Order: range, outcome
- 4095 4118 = 24.7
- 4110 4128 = 31.7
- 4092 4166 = 31.2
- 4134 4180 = 34.7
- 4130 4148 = 35.1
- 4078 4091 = 31.3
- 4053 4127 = 30.3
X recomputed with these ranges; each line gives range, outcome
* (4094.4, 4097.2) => 24.5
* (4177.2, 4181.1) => 32.1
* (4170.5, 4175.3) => 32.7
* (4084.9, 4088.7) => 32.5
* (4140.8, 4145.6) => 35.4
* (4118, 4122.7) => 32.7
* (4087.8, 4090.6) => 29.7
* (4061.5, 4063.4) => 34.6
